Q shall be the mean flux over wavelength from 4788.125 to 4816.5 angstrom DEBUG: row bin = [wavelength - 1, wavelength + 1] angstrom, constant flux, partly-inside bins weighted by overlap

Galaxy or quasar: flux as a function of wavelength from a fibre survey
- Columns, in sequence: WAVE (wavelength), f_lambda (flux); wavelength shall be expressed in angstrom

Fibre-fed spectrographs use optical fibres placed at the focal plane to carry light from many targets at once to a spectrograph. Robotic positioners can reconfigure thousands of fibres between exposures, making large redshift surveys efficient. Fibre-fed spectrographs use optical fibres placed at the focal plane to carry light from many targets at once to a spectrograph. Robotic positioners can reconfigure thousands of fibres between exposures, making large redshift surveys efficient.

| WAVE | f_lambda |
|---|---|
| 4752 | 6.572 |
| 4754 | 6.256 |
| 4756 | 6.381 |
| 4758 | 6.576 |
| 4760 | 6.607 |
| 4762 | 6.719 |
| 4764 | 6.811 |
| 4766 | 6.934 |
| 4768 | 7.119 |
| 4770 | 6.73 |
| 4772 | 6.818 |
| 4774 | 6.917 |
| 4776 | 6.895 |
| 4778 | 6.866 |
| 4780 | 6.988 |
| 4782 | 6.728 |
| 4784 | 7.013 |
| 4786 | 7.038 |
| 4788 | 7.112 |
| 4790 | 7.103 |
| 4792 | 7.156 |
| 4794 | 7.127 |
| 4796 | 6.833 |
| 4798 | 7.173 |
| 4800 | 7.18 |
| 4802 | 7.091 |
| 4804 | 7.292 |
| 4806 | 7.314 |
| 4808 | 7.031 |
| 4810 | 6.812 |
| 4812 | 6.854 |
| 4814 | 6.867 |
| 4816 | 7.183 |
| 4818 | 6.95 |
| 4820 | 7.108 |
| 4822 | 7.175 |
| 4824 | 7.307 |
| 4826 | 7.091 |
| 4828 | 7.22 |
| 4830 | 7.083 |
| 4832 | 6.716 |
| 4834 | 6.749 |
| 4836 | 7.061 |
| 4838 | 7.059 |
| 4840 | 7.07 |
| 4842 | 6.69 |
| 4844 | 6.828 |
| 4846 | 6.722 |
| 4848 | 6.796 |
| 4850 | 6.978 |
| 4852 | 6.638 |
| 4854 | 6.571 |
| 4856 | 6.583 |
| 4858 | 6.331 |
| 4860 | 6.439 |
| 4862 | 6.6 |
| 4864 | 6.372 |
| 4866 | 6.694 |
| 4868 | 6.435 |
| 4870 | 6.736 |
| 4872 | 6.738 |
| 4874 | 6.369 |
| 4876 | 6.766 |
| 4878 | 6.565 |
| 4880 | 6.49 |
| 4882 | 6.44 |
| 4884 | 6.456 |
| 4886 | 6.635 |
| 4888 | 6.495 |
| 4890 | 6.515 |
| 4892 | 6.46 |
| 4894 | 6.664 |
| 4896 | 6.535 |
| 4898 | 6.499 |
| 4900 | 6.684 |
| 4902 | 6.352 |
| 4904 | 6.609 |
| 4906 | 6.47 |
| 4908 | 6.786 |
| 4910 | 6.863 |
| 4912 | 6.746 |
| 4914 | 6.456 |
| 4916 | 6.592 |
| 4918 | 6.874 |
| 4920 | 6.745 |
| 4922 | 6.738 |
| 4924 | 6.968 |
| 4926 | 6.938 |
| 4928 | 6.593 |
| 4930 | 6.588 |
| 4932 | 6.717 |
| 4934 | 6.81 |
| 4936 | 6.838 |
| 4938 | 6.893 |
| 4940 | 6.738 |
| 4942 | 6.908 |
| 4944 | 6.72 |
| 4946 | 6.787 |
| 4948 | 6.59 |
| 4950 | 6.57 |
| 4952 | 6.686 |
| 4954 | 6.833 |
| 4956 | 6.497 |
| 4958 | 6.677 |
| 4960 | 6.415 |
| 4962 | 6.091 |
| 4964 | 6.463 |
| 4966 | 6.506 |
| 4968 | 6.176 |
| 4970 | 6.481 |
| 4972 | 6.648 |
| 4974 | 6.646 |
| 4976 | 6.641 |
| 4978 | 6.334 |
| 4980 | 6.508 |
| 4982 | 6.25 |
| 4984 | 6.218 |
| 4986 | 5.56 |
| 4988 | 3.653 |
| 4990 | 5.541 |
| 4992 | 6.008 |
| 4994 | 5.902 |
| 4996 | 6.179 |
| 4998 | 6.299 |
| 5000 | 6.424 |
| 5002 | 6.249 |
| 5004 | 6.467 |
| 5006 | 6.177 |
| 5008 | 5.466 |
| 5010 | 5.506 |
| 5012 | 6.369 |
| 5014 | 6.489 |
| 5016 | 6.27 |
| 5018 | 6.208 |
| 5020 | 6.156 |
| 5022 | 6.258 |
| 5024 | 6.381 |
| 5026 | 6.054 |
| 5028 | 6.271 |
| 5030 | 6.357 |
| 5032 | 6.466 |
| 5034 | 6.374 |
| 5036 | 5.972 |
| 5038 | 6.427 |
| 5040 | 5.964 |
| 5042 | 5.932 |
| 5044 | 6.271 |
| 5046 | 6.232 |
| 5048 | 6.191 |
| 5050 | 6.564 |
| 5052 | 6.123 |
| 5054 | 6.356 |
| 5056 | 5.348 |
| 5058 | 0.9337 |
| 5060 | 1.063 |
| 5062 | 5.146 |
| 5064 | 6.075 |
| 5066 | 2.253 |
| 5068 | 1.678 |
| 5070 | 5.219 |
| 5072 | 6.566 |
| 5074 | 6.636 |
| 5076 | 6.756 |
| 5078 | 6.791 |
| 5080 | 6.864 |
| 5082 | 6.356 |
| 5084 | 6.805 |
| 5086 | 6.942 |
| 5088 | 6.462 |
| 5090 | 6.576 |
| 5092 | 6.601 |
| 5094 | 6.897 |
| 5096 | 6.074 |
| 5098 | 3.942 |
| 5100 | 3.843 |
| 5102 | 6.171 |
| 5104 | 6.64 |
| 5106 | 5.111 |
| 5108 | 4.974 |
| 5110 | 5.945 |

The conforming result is 7.07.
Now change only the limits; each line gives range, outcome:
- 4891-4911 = 6.59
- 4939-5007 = 6.32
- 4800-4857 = 6.96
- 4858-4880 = 6.56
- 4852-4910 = 6.55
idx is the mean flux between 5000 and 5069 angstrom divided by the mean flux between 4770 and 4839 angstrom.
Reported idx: 0.80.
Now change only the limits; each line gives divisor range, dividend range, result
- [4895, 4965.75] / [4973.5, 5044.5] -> 0.92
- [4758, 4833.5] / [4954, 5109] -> 0.84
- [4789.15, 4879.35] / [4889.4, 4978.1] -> 0.96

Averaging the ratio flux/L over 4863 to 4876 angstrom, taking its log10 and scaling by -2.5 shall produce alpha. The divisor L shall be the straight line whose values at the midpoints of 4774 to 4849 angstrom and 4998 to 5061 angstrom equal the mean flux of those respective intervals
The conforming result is 0.021 mag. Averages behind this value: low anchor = 7.01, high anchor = 5.86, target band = 6.57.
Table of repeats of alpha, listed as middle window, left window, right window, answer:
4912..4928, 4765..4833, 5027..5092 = -0.06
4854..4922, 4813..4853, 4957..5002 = 0.01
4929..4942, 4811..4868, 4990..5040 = -0.05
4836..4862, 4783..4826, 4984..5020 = 0.01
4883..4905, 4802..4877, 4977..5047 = 0.01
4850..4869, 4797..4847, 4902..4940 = 0.06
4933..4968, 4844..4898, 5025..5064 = -0.09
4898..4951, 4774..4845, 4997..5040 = -0.02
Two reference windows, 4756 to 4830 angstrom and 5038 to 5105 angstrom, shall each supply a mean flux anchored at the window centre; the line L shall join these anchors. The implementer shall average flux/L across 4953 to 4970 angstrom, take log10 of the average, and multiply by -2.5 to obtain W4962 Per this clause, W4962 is -0.05 mag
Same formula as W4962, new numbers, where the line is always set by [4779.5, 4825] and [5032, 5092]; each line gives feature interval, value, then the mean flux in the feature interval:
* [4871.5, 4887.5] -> 0.02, 6.55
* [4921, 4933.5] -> -0.06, 6.76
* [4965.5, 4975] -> -0.06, 6.49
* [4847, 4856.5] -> 0.01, 6.72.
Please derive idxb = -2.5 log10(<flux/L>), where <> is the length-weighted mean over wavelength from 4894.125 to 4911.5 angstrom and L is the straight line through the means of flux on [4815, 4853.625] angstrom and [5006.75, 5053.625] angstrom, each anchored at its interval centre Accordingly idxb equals 0.01 mag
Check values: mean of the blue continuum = 6.96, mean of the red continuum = 6.19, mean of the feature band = 6.61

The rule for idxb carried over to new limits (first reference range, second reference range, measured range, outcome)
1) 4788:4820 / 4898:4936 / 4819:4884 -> 0.024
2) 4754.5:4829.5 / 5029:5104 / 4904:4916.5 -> -0.040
